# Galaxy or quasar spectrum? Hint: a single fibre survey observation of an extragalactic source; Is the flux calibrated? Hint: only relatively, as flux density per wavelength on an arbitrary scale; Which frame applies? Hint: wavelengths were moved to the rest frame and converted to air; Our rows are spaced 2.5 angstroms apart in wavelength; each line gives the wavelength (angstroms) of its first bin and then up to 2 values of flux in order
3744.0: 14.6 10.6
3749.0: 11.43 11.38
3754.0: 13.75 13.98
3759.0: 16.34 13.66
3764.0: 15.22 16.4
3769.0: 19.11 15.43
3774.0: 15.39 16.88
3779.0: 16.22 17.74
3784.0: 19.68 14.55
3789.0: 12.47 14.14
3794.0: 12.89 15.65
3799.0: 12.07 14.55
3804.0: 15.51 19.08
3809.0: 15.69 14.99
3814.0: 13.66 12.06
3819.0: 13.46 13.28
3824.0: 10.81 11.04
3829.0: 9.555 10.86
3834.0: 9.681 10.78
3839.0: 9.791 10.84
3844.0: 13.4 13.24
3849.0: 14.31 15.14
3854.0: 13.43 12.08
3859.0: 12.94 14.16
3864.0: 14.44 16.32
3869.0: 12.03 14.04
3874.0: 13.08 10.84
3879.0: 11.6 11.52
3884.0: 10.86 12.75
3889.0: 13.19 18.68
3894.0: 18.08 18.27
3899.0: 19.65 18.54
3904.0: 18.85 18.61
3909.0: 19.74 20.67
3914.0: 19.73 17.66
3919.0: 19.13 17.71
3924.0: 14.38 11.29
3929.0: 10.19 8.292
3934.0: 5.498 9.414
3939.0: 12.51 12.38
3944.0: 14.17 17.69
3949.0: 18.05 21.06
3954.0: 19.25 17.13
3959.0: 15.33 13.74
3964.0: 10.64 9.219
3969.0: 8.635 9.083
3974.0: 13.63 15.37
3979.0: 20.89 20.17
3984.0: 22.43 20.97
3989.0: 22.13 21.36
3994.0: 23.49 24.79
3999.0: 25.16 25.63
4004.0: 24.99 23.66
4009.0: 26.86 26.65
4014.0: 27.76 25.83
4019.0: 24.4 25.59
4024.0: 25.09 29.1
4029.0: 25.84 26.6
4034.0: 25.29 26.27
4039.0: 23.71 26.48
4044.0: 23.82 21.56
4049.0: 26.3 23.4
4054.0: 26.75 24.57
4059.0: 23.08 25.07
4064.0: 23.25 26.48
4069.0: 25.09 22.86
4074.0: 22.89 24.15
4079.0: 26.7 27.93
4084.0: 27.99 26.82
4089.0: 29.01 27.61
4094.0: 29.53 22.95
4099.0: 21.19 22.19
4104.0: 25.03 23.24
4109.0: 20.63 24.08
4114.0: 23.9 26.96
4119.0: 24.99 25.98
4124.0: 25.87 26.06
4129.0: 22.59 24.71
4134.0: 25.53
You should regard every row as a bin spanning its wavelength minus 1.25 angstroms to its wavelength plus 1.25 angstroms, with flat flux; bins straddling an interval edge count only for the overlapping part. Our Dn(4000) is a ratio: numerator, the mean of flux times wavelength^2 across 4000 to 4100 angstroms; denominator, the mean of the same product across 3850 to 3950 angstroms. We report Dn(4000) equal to 1.87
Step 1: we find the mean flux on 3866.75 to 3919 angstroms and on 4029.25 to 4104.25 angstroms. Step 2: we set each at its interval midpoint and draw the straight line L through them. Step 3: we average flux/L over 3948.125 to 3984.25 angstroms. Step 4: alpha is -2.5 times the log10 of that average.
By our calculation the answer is 0.27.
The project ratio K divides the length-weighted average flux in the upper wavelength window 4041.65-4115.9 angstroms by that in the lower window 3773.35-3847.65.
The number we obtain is 1.8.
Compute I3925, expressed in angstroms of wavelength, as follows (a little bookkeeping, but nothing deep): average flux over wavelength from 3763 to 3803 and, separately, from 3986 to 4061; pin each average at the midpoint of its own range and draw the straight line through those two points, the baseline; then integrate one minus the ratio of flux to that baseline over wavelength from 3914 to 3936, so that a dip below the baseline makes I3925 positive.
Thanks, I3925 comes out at 8.1 angstroms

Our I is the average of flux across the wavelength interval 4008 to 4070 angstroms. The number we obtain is 25.4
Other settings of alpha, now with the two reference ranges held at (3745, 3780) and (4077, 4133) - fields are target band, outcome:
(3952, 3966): 0.34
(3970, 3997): 0.12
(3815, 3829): 0.35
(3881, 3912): 0.12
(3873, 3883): 0.48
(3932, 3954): 0.41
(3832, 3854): 0.37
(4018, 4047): -0.11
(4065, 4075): -0.01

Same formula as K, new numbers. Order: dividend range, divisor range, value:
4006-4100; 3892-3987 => 1.62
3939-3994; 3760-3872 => 1.18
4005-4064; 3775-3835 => 1.80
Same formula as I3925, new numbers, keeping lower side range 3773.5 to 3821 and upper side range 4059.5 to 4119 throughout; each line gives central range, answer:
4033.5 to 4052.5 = -1.0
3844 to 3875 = 6.2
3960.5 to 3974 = 6.7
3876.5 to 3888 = 4.1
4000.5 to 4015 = -2.4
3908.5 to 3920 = -0.2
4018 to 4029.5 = -1.7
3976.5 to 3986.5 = 0.4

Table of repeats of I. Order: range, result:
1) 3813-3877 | 12.5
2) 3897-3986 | 15.5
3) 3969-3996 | 18.6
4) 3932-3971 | 13.5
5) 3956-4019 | 19.9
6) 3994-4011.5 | 25.2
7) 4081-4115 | 25.1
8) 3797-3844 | 12.7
